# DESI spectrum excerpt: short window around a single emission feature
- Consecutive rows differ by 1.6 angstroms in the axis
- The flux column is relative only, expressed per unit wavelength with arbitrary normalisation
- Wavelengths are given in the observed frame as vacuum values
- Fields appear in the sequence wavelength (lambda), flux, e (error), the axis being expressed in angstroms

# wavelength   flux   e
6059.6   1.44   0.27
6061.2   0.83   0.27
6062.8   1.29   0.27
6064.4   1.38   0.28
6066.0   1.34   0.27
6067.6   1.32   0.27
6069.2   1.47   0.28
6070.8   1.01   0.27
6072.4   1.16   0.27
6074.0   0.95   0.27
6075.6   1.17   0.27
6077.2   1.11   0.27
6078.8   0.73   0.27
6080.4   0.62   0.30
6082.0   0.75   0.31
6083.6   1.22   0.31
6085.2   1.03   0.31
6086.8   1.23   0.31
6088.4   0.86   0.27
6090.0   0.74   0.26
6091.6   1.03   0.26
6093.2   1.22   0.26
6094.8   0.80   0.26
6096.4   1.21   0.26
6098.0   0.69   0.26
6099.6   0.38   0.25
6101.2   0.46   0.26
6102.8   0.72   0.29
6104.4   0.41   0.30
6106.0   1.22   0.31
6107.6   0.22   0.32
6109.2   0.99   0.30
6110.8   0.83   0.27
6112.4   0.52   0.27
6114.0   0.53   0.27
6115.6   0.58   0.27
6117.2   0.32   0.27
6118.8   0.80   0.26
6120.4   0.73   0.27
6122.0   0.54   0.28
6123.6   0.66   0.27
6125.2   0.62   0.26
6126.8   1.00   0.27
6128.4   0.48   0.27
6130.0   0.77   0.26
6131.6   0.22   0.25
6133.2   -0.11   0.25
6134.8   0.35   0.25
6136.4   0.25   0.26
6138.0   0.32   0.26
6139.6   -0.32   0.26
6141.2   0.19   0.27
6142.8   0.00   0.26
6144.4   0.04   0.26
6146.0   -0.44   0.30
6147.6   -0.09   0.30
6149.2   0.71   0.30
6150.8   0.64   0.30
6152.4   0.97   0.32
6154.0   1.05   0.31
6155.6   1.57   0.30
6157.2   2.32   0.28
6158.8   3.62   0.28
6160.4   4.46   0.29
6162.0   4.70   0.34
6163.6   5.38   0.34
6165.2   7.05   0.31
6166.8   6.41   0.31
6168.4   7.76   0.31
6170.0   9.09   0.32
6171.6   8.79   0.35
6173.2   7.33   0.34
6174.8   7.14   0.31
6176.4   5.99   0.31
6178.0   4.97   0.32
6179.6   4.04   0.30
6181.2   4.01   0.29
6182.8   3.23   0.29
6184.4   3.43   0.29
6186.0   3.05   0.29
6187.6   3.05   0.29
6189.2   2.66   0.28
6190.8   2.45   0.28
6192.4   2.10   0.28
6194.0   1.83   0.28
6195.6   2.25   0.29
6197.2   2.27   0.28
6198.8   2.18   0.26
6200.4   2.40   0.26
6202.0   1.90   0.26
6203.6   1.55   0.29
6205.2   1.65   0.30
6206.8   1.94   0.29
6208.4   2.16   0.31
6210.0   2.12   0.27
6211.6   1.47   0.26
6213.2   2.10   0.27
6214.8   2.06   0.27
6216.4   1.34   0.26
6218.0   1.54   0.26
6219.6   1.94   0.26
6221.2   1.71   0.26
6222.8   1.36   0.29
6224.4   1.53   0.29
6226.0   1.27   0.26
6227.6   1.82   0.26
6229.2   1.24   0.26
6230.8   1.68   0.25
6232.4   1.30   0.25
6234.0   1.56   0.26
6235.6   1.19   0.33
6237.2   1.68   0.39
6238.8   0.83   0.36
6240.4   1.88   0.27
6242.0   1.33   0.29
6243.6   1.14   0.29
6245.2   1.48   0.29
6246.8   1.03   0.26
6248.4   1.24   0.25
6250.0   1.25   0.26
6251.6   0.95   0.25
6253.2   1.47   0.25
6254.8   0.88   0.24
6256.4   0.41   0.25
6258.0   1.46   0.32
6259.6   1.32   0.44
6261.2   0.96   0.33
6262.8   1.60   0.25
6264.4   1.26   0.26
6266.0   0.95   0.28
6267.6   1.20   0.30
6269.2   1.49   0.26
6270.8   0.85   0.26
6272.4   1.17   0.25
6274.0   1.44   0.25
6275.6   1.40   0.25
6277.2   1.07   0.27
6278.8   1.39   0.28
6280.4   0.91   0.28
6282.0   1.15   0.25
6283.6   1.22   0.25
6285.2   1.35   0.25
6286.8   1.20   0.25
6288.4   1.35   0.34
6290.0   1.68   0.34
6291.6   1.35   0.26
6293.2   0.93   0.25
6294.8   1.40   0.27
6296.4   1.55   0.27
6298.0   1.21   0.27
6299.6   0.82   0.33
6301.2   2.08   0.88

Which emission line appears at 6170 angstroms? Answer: C IV 1549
